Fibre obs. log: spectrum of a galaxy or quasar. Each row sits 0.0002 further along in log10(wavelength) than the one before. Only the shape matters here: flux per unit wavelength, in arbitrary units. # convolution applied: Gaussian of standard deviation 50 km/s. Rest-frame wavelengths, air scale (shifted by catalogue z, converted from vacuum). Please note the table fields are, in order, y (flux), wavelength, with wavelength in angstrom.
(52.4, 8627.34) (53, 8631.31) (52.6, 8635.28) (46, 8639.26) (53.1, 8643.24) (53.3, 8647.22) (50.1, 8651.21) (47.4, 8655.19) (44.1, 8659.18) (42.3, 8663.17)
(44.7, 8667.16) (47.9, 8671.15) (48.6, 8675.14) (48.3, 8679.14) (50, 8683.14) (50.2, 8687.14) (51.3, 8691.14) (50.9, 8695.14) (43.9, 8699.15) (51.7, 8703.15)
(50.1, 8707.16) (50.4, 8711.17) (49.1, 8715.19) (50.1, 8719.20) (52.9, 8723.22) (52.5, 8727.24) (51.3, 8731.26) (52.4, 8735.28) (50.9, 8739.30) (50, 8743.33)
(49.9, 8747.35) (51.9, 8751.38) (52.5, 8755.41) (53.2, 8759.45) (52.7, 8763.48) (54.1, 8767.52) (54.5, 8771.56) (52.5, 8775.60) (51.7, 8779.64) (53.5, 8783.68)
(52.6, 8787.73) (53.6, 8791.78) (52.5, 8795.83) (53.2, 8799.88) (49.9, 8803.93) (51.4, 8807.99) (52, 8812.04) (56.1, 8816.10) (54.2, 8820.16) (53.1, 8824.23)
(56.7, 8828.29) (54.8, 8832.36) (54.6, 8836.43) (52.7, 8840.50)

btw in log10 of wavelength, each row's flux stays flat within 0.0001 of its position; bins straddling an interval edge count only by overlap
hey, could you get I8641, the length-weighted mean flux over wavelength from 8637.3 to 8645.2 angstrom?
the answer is 49.5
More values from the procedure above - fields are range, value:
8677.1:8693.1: 49.9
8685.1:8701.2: 49.1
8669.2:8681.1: 48.3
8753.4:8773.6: 53.4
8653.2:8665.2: 44.6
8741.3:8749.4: 50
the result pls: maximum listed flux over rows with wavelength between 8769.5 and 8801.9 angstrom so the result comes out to 54.5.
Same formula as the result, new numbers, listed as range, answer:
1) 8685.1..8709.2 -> 51.7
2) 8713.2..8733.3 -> 52.9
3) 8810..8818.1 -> 56.1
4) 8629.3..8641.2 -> 53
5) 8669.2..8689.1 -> 50.2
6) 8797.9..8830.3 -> 56.7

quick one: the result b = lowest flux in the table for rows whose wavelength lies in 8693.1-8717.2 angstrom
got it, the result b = 43.9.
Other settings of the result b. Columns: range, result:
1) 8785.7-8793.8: 52.6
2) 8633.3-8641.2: 46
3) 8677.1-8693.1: 48.3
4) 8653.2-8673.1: 42.3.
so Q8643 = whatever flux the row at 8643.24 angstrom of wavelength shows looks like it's 53.1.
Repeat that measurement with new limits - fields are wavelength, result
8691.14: 51.3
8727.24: 52.5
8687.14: 50.2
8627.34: 52.4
